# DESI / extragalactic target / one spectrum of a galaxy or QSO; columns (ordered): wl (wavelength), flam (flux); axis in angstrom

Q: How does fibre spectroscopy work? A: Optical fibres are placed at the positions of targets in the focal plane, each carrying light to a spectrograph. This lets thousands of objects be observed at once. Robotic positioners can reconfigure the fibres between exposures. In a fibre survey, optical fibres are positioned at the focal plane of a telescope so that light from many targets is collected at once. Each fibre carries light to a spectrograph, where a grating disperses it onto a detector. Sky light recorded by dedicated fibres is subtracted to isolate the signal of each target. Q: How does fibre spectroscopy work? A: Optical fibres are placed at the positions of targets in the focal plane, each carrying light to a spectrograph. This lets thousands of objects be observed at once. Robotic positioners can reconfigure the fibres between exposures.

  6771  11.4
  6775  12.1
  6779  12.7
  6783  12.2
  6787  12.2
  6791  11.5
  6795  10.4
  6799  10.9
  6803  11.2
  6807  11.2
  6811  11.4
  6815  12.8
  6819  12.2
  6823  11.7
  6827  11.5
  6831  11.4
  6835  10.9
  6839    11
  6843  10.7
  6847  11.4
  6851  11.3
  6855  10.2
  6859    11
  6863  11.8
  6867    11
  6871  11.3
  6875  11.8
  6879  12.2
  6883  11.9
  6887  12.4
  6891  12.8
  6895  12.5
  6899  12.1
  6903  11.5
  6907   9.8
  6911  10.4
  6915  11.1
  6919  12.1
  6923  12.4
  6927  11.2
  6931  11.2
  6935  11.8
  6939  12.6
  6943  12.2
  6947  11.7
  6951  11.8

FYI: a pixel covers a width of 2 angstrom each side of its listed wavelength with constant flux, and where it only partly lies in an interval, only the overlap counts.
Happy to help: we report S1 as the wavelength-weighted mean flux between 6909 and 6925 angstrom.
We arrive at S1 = 11.5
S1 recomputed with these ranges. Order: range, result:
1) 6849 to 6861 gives 10.8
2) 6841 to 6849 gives 11.1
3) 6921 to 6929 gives 11.8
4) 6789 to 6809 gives 11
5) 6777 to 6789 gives 12.4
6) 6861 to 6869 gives 11.4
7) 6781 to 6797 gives 11.6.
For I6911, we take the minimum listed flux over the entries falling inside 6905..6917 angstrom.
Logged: 9.8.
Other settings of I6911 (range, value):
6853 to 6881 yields 10.2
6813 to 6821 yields 12.2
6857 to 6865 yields 11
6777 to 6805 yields 10.4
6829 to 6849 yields 10.7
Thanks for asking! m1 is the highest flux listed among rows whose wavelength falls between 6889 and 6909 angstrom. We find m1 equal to 12.8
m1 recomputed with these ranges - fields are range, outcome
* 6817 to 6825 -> 12.2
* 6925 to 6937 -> 11.8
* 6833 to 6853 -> 11.4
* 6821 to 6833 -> 11.7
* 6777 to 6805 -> 12.7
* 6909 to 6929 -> 12.4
